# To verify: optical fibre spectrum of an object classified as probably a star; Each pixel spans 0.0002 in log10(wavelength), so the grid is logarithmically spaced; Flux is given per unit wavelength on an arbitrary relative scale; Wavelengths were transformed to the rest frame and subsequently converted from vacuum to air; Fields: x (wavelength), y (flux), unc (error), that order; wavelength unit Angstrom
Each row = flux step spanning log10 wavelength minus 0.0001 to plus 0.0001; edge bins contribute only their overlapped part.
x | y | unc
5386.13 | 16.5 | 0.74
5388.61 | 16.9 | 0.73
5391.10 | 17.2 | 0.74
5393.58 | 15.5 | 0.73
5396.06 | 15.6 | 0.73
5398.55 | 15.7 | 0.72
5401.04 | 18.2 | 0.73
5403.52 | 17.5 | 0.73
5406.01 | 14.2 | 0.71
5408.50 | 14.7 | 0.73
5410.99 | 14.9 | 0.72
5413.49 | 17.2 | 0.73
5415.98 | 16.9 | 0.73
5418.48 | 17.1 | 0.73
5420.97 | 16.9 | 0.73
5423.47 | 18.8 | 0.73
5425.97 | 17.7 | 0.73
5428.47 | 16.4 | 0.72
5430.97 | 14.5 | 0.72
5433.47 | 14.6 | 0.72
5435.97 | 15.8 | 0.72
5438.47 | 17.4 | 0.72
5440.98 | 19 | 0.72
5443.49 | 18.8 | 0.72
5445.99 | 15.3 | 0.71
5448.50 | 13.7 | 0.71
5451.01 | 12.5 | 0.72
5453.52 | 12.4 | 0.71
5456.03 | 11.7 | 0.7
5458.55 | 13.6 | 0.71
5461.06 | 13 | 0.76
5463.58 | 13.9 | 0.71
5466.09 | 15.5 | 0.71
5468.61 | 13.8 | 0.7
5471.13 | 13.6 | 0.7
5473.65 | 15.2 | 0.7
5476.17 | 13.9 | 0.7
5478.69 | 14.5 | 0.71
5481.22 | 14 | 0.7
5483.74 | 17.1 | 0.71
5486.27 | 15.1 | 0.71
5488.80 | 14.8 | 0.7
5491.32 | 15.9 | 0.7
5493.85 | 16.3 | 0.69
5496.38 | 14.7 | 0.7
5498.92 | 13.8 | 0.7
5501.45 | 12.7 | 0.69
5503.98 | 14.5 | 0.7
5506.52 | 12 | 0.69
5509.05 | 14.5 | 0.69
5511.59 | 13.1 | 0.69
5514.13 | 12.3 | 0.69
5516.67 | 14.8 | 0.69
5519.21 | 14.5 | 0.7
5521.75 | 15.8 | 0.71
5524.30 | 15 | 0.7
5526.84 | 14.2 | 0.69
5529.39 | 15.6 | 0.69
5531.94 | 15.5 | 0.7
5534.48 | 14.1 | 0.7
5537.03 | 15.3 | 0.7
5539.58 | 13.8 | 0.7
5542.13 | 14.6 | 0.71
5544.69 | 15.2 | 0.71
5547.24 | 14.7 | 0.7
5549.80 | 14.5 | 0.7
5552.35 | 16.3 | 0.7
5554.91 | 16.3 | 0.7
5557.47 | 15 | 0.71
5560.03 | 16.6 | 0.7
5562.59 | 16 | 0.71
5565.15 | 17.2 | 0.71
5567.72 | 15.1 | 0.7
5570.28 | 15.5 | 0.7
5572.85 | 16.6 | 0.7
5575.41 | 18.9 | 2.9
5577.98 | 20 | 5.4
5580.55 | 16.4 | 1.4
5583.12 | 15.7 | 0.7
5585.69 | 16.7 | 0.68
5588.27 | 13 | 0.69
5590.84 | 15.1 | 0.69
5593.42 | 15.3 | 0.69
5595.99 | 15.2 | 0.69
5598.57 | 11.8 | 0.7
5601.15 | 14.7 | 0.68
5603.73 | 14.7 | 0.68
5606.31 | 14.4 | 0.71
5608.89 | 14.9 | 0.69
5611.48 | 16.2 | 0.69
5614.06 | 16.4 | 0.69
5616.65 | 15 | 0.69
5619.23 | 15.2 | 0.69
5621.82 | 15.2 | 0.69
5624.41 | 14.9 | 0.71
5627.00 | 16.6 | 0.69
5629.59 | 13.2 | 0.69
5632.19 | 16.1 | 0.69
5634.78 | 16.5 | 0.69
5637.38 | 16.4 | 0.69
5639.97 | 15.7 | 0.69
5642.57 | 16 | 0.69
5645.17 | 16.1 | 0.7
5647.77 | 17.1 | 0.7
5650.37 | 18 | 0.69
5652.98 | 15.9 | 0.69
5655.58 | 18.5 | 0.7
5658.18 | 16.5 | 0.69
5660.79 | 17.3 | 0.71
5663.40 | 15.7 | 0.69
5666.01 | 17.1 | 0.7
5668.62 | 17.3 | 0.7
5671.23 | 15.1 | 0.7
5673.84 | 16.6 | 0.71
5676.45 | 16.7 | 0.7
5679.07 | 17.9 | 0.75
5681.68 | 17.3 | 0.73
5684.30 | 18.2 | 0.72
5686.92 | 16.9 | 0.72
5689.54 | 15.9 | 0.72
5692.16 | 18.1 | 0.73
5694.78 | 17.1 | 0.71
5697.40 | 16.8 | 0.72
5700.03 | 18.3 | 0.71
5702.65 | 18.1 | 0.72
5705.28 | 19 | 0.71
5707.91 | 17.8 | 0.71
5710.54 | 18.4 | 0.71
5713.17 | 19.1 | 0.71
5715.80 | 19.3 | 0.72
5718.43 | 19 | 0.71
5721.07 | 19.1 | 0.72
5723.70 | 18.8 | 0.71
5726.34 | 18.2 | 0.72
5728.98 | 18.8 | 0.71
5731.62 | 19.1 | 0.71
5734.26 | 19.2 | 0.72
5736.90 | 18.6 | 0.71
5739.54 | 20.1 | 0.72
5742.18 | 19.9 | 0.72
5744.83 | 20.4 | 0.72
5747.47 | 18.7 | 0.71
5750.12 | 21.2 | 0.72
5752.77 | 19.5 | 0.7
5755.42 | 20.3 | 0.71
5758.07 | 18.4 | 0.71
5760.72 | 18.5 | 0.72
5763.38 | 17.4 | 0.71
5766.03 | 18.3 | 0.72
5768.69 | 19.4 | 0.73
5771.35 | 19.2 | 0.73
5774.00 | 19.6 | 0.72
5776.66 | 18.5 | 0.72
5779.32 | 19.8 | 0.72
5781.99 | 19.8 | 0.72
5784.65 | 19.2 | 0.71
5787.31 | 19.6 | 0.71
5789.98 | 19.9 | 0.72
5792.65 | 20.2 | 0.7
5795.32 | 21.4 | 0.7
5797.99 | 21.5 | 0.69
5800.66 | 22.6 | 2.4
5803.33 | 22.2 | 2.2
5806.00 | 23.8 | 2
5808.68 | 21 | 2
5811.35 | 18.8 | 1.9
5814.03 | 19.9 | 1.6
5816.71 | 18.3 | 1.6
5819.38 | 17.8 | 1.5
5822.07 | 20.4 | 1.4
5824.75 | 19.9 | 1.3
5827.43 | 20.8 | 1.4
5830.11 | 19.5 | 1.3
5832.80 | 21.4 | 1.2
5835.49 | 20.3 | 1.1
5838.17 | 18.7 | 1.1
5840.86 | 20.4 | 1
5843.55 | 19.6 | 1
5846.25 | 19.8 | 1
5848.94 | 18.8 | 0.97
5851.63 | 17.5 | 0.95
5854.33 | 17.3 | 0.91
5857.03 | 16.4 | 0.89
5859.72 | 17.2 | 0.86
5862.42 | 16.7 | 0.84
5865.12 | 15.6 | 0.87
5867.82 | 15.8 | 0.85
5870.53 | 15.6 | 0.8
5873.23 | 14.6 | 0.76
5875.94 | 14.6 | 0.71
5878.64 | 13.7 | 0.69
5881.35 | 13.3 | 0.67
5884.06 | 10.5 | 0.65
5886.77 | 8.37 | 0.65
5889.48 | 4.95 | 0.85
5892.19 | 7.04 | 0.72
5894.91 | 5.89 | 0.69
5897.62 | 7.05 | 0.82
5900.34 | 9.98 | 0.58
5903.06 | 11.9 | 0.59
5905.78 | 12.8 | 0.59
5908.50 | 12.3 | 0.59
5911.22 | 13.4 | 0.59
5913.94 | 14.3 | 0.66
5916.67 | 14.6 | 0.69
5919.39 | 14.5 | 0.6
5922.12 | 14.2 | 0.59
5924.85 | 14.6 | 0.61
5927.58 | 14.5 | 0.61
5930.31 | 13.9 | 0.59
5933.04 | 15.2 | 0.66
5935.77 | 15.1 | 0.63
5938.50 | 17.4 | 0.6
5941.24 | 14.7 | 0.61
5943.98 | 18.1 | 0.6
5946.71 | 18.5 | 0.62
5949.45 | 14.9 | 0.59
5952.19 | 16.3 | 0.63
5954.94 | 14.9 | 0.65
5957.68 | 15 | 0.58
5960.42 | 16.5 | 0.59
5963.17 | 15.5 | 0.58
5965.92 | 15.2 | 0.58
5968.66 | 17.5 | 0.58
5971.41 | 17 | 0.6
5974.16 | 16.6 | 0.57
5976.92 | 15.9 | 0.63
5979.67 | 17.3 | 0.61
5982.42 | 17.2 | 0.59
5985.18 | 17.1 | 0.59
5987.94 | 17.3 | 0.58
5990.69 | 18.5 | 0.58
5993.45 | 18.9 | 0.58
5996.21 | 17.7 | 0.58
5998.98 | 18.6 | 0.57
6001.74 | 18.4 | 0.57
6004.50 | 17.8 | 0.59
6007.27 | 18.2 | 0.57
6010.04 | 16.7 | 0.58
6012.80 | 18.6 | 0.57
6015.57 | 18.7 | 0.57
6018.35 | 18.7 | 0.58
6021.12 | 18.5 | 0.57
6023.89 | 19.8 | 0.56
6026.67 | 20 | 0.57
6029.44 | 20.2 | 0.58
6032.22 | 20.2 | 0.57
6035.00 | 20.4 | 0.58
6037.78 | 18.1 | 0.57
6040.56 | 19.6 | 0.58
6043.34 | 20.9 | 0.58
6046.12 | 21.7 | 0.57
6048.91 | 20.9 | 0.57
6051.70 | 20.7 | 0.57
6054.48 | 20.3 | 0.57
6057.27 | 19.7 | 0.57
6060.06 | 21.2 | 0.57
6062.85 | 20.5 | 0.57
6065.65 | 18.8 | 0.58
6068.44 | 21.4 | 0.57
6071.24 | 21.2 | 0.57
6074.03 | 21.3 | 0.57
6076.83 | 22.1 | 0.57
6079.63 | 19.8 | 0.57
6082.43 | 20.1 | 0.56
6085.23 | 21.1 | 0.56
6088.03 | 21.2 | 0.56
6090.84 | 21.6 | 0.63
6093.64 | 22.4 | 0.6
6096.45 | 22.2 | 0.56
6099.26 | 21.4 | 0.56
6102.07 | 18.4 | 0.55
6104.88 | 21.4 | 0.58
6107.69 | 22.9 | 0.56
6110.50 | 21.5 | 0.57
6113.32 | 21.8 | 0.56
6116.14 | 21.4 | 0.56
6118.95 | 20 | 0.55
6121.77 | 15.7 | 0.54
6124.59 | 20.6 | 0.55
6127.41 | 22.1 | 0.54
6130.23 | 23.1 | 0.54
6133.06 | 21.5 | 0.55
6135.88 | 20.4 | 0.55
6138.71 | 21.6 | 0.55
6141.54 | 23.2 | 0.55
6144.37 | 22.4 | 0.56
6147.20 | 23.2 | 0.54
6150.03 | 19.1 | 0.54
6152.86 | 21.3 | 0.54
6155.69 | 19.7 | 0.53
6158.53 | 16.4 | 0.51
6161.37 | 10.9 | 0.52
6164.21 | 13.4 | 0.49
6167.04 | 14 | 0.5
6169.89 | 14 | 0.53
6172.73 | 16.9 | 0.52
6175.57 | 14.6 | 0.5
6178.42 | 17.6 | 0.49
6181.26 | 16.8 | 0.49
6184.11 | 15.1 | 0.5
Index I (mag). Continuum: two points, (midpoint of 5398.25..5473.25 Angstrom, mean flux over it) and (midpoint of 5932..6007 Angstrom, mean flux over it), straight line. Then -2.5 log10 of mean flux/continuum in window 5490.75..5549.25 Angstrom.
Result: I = 0.09 mag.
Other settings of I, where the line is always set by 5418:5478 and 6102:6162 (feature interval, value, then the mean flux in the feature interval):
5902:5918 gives 0.382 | 13.2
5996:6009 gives 0.081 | 18.1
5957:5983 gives 0.177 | 16.4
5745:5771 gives -0.090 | 19.1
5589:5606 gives 0.137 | 14.4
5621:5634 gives 0.091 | 15.3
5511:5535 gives 0.088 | 14.5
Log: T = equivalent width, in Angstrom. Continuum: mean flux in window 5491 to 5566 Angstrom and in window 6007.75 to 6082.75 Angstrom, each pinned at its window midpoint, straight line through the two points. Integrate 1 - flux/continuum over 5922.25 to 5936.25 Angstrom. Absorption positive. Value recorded 3.1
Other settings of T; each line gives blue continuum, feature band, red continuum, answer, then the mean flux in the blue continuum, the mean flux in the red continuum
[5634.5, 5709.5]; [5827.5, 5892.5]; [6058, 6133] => 9.6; 17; 21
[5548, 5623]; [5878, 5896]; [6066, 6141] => 9.4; 15.6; 21.1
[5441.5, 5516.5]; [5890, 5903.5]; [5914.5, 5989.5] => 6.7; 14.3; 15.9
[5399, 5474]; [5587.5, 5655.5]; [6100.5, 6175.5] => 4.5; 15.5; 19.4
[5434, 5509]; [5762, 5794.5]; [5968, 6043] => -4.9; 14.6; 18.3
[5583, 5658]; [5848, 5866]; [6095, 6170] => 0.5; 15.5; 19.9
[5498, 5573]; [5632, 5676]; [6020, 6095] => -1.3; 14.8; 20.5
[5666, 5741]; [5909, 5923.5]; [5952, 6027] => 2.9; 18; 17.4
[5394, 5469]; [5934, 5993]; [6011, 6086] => 9.0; 15.6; 20.1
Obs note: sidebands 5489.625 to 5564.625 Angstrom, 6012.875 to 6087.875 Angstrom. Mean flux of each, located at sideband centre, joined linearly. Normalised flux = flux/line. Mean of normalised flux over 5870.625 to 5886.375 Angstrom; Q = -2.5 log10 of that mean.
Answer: 0.36 mag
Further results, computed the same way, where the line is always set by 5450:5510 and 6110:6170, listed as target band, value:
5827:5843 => -0.18 mag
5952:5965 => 0.16 mag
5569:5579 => -0.19 mag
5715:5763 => -0.18 mag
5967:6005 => 0.04 mag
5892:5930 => 0.41 mag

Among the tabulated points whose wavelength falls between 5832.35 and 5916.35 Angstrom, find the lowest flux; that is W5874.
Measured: 4.95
